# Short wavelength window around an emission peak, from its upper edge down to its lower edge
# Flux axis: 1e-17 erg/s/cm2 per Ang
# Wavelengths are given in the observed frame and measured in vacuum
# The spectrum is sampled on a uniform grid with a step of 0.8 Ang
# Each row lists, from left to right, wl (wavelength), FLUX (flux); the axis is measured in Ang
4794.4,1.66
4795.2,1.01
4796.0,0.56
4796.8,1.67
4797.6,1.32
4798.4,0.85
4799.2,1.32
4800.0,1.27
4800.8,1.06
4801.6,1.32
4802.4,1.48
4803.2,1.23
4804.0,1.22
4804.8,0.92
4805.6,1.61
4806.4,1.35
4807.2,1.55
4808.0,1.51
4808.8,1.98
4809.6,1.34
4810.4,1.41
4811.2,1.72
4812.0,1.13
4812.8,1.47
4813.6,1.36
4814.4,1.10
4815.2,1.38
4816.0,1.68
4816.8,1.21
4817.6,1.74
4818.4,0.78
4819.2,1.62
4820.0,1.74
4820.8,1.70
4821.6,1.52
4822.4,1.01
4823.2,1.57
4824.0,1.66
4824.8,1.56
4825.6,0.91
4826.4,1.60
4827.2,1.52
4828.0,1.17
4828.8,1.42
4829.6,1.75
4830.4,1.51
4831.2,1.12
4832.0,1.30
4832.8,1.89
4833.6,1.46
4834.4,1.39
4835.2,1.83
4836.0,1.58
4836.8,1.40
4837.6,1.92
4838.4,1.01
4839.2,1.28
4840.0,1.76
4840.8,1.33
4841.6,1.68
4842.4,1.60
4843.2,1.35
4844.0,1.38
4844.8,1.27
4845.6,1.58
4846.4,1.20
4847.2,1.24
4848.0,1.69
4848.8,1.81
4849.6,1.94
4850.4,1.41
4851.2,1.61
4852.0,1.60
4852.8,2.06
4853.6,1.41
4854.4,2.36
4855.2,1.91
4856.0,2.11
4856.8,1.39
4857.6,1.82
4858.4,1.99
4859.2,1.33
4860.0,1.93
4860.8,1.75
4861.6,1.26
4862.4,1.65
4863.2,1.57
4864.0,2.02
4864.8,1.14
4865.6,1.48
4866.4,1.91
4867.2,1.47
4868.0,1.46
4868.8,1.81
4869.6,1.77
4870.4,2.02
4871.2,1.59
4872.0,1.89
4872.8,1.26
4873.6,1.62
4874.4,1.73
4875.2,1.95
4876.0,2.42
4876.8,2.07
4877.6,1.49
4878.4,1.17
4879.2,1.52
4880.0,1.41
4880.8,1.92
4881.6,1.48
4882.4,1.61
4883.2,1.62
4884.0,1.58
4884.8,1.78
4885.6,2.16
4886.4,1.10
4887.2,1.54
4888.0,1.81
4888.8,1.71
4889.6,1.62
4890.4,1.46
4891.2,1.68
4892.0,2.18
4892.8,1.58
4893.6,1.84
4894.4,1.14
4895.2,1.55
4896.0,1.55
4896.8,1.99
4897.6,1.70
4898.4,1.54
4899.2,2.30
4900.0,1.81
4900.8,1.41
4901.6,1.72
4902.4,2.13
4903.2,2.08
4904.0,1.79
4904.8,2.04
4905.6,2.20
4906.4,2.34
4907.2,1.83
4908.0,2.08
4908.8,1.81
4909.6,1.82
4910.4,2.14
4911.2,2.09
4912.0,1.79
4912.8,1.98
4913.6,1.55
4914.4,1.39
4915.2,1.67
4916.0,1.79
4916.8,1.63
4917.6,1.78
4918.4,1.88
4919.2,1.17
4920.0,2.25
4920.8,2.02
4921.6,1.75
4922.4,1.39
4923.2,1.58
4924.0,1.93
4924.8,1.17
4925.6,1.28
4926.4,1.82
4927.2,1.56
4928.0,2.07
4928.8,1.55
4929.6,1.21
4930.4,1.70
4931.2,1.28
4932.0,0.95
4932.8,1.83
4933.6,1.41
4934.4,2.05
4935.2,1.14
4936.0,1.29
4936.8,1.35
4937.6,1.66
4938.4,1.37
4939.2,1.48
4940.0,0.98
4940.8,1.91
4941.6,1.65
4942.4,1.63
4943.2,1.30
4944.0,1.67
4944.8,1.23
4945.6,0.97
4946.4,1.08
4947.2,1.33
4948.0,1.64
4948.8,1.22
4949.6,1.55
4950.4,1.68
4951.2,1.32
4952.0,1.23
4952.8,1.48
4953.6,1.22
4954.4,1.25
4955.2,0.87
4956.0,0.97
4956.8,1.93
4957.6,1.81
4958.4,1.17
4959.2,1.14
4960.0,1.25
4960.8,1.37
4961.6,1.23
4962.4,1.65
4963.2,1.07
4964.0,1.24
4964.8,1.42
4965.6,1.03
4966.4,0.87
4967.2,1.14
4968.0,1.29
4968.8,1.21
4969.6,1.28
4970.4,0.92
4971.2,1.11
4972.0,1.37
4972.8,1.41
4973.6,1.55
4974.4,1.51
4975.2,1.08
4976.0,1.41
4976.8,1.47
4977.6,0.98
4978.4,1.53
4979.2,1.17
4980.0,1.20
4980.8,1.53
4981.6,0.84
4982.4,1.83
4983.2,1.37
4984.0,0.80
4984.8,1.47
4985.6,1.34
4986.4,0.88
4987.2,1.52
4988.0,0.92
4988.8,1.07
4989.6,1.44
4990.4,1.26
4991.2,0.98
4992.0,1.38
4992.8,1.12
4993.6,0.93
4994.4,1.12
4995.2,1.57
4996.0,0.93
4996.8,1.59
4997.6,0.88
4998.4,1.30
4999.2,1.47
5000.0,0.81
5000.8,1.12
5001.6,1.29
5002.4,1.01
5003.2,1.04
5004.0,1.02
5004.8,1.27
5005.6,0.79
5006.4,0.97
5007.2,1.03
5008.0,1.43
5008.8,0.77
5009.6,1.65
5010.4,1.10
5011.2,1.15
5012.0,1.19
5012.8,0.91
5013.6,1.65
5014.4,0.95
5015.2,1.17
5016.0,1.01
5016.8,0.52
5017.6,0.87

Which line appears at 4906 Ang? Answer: C III] 1909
